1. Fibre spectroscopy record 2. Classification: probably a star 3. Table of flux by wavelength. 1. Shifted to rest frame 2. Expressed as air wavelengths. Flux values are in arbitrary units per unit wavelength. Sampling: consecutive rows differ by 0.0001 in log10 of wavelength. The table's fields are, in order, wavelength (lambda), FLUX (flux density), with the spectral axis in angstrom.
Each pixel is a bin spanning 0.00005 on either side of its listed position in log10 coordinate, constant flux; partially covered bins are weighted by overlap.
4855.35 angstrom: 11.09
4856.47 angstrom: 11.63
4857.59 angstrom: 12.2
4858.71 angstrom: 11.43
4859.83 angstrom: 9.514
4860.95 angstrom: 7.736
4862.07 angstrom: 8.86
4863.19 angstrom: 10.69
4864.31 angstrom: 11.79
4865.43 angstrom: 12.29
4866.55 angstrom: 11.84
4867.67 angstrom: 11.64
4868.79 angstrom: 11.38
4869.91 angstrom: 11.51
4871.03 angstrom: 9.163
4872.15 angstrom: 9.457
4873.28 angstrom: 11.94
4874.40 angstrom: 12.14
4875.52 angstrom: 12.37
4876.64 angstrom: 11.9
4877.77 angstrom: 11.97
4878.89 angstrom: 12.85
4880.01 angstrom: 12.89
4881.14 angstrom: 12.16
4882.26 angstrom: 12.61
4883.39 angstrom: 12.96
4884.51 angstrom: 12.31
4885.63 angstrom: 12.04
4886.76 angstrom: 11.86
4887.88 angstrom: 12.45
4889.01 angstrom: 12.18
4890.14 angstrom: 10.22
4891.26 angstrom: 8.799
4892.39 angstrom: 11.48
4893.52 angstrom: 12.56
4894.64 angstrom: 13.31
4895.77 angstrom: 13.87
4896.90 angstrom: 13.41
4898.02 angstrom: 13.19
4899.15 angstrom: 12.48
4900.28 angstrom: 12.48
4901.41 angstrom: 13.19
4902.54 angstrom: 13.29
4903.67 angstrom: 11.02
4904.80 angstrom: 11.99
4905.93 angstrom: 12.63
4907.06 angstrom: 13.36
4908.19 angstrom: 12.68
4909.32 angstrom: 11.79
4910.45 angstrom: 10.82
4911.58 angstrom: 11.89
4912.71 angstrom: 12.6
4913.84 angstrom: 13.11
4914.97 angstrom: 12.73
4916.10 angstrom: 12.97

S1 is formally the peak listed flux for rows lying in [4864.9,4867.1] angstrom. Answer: 12.29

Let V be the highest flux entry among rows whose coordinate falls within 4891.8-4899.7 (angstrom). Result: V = 13.87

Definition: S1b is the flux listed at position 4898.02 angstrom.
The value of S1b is 13.19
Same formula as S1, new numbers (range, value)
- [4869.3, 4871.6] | 11.51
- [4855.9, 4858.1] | 12.2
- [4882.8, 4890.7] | 12.96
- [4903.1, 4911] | 13.36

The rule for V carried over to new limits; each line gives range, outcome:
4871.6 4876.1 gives 12.37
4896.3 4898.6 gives 13.41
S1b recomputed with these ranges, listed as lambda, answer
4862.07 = 8.86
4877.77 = 11.97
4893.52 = 12.56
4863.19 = 10.69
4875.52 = 12.37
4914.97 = 12.73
